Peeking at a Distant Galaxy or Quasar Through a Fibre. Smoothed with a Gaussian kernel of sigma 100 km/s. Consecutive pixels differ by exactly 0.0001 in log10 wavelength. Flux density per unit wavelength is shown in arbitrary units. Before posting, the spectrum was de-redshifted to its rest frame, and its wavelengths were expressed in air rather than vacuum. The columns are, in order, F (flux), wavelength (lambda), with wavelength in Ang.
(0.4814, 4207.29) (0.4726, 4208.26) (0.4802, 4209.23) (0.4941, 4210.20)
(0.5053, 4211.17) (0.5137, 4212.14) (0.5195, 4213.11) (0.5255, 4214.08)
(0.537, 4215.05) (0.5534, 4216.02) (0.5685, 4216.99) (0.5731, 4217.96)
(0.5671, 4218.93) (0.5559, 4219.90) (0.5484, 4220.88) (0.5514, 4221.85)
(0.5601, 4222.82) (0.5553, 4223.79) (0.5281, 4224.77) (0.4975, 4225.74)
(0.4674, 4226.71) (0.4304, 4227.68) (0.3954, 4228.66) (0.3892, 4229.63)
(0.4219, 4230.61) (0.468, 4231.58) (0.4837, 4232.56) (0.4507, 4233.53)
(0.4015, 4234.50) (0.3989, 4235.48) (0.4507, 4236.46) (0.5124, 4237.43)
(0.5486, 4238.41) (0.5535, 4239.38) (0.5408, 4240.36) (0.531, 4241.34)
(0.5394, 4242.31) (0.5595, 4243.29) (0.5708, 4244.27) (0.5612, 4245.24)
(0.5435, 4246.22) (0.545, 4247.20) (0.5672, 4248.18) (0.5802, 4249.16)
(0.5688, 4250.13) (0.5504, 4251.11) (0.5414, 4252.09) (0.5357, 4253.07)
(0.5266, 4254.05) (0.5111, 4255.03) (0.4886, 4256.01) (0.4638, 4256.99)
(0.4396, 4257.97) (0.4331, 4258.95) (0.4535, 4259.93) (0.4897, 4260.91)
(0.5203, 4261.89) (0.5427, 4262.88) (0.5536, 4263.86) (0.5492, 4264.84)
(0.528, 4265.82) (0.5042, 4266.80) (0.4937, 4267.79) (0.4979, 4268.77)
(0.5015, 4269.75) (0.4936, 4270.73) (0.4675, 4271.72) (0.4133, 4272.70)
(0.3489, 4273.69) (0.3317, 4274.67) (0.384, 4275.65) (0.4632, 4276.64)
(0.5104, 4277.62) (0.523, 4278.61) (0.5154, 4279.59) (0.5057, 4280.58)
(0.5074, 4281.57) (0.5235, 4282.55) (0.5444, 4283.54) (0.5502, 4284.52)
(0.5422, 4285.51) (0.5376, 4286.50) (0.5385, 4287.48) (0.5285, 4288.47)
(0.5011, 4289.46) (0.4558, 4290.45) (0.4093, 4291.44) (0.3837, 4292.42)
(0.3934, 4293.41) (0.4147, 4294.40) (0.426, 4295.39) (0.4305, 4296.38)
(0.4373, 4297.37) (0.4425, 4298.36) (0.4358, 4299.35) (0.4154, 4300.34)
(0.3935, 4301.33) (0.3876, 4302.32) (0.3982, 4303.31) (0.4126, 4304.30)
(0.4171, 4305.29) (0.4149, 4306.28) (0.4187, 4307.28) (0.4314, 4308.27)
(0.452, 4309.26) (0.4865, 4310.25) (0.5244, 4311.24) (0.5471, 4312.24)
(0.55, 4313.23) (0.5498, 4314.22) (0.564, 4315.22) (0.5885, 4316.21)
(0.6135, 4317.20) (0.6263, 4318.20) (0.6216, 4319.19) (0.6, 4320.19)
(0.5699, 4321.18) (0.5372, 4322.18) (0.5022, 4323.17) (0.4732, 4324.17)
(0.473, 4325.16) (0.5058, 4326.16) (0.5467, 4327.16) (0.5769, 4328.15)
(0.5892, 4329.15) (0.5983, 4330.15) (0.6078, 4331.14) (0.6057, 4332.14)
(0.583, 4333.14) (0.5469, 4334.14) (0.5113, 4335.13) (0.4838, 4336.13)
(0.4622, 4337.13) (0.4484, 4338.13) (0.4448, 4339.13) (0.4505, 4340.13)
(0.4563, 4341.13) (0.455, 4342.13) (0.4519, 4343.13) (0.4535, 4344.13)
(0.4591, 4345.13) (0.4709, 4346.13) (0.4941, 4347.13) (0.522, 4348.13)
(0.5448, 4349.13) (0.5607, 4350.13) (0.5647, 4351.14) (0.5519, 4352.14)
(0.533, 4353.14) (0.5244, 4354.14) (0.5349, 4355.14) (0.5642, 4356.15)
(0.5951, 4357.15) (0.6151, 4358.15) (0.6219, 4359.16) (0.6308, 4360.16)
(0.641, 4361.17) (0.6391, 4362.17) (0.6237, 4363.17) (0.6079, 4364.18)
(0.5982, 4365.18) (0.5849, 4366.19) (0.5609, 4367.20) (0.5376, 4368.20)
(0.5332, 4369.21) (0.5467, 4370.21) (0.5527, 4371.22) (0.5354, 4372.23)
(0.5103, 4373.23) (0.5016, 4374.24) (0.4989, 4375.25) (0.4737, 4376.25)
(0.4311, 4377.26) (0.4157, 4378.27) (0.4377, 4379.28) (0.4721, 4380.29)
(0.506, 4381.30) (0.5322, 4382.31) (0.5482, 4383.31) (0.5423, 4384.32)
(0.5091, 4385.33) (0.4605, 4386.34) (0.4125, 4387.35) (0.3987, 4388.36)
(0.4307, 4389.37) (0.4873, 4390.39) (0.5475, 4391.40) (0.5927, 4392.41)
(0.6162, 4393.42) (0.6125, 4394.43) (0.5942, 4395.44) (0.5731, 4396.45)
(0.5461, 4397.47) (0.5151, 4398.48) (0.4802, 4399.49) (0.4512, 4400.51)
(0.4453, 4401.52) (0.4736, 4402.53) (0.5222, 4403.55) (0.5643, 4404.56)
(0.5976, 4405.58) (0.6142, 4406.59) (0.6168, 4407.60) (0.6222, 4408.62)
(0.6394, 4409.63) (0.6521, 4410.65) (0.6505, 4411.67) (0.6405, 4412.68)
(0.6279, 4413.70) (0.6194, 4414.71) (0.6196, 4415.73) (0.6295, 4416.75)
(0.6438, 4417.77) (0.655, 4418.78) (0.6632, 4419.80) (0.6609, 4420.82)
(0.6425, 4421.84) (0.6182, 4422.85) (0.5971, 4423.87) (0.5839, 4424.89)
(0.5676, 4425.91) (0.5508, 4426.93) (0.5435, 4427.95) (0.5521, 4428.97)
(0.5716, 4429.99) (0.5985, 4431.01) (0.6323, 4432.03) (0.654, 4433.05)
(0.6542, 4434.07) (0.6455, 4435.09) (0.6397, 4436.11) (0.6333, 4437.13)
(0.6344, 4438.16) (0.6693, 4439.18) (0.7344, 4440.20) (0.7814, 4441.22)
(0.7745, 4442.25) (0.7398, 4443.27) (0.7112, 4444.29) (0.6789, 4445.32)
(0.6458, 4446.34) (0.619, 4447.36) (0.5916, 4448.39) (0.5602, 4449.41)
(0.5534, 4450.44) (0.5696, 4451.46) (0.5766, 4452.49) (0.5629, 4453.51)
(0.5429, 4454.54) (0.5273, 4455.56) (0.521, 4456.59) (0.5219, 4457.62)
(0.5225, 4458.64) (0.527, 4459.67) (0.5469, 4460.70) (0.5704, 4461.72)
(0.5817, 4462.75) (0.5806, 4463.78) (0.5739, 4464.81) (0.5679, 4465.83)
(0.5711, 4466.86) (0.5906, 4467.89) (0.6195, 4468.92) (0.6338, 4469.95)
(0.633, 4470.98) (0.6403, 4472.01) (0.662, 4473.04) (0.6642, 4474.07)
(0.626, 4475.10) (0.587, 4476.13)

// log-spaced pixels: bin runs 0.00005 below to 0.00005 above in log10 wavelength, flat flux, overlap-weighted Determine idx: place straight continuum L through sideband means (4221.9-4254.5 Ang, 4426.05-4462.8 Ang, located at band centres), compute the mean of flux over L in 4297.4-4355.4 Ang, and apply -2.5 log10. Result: 0.09 mag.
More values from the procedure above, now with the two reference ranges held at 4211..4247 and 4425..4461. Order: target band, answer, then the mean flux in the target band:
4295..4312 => 0.25 mag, 0.433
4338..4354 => 0.15 mag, 0.493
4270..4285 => 0.13 mag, 0.473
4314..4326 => -0.01 mag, 0.558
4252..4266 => 0.04 mag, 0.504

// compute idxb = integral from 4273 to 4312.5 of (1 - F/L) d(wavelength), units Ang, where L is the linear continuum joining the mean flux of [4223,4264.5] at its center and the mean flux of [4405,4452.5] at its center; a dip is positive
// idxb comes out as 5.94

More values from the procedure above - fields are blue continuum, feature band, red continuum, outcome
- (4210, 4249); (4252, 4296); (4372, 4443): 3.7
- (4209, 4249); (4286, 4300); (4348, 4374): 2.3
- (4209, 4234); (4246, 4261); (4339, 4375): 0.0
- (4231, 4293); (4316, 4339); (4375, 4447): -0.6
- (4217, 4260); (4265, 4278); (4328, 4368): 1.5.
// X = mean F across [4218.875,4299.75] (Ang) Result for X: 0.493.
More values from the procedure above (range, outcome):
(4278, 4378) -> 0.514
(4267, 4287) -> 0.483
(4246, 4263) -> 0.516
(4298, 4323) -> 0.497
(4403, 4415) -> 0.613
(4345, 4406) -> 0.532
